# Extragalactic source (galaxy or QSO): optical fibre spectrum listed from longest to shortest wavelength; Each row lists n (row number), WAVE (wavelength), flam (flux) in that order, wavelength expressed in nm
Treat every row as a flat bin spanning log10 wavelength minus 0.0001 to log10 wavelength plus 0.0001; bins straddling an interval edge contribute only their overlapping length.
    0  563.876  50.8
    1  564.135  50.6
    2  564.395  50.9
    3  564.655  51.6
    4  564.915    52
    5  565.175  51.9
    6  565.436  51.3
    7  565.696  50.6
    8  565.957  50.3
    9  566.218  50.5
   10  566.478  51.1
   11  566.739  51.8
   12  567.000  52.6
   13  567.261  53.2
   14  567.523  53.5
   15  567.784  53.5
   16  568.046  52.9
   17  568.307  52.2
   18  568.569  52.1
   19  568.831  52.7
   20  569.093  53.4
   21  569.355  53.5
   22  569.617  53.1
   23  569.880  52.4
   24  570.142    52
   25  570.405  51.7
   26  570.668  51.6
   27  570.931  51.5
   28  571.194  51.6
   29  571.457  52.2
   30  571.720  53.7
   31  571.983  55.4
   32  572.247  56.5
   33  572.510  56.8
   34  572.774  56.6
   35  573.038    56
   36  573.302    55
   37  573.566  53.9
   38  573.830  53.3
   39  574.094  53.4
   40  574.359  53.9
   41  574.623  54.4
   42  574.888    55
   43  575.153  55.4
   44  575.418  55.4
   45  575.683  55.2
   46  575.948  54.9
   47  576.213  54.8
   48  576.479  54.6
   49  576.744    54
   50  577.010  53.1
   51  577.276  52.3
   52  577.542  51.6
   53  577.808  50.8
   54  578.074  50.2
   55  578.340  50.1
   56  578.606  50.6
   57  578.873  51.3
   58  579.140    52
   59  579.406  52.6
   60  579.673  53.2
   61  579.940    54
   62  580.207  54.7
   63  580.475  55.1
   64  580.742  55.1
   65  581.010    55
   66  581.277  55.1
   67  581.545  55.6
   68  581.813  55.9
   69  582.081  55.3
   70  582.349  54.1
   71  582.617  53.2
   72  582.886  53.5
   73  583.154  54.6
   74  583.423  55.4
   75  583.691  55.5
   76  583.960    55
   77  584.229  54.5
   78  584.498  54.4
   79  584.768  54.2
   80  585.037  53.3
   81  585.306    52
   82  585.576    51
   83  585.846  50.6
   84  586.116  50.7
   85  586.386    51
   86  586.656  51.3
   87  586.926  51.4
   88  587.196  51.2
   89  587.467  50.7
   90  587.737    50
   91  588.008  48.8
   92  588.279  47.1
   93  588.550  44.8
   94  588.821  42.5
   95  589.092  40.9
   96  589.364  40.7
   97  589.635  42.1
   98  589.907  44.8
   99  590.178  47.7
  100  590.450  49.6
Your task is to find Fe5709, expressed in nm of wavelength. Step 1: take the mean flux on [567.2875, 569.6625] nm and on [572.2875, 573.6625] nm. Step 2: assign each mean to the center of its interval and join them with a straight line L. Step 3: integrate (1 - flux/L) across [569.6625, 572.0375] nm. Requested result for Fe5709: 0.09 nm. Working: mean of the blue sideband 53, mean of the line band 52.4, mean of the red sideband 55.8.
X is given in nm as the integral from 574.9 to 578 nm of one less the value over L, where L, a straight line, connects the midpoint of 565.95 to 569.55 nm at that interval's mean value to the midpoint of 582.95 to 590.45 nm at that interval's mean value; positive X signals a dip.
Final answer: -0.15 nm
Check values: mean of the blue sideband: 52.5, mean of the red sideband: 49.9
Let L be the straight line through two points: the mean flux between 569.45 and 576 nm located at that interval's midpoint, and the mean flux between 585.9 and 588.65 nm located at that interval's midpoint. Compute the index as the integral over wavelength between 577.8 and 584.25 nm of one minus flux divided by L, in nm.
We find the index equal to -0.269 nm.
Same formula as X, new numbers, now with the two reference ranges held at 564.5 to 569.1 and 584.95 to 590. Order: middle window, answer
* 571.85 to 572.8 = -0.099 nm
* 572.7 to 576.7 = -0.333 nm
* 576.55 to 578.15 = -0.068 nm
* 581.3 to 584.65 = -0.396 nm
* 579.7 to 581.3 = -0.171 nm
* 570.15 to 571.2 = -0.007 nm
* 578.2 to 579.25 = -0.025 nm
